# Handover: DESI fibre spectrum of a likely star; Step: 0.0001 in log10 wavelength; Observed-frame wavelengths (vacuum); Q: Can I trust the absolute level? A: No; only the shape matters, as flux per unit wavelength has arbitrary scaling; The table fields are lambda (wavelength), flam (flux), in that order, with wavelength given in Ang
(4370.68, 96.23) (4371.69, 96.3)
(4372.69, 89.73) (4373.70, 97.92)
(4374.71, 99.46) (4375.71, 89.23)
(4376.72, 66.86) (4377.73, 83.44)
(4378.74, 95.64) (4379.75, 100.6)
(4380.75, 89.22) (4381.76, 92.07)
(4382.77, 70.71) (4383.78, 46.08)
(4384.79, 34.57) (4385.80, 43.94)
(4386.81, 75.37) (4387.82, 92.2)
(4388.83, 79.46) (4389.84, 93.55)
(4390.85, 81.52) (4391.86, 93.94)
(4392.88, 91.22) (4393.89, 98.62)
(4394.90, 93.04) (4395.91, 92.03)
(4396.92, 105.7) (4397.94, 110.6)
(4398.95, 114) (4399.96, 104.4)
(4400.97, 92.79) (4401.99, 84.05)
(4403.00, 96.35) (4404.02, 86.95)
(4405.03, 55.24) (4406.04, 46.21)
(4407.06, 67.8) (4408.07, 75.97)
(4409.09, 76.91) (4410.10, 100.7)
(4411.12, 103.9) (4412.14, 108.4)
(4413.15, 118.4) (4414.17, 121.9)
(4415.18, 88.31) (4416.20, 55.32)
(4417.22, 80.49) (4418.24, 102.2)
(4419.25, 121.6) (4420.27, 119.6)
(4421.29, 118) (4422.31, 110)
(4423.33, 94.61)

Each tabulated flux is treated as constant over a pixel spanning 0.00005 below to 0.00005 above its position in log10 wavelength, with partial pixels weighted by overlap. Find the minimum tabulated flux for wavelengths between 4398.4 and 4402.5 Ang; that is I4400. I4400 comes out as 84.05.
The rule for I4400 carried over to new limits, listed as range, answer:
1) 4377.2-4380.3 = 83.44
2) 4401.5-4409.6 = 46.21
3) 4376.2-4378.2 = 66.86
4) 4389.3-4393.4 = 81.52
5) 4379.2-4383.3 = 70.71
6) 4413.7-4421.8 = 55.32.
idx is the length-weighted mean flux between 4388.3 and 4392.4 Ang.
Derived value 87.1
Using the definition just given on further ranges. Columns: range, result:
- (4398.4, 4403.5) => 98.5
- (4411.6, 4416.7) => 98.6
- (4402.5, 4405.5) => 79.7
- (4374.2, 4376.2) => 94.6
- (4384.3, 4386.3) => 39.3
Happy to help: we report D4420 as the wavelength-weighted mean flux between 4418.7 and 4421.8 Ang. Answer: 120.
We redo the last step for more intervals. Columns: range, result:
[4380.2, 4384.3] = 74.8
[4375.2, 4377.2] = 78.5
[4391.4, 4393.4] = 92.3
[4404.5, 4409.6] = 64.7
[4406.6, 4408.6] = 72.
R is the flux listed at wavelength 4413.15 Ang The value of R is 118.4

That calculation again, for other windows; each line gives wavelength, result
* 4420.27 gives 119.6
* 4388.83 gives 79.46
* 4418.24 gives 102.2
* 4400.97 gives 92.79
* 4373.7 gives 97.92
